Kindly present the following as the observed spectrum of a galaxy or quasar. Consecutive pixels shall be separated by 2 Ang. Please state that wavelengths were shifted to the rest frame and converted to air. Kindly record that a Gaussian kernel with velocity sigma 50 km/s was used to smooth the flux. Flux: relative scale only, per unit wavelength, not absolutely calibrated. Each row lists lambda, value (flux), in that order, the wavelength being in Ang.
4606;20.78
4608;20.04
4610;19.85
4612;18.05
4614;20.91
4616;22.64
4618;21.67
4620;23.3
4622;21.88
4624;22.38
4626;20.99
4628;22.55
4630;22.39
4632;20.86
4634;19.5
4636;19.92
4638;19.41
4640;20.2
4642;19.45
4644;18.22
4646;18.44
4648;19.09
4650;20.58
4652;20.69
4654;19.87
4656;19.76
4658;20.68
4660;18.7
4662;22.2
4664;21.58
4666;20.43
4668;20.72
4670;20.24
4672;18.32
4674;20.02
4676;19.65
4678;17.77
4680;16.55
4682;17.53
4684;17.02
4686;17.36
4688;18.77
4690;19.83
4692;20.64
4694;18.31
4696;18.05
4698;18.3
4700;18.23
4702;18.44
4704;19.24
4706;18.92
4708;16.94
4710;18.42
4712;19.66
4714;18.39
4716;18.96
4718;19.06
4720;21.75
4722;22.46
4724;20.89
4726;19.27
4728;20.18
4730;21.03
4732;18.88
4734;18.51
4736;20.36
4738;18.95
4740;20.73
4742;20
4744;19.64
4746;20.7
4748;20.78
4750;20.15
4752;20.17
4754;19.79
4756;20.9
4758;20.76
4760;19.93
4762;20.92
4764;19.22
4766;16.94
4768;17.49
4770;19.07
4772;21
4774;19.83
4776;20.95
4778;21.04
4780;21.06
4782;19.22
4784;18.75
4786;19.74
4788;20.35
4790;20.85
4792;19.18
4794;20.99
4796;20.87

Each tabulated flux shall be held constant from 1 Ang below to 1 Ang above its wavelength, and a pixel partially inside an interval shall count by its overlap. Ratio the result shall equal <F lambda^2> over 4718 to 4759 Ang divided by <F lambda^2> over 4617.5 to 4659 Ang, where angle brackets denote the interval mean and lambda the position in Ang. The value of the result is 1.03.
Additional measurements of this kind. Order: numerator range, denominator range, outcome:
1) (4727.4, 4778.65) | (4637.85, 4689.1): 1.07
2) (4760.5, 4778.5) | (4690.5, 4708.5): 1.08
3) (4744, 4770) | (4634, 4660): 1.05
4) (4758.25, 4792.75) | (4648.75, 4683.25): 1.05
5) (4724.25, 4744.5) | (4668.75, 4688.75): 1.11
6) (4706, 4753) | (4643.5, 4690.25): 1.05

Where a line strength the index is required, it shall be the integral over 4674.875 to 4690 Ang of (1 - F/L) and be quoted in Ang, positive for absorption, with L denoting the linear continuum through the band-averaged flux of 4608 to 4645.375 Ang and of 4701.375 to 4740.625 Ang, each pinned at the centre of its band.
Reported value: 1.6 Ang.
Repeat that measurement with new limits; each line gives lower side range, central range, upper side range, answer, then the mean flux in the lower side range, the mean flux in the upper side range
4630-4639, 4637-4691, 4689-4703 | 0.5 Ang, 20.2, 18.8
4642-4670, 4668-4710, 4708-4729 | 2.8 Ang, 20.1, 19.8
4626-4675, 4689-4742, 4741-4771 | 1.4 Ang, 20.2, 19.8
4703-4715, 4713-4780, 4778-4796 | -2.3 Ang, 18.6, 20.1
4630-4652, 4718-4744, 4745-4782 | -0.3 Ang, 19.7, 20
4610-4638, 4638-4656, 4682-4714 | 0.7 Ang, 21.2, 18.5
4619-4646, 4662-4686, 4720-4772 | 1.6 Ang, 20.8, 20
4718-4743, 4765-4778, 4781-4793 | 0.3 Ang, 20.2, 19.7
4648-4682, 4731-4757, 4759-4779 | -0.4 Ang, 19.8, 19.6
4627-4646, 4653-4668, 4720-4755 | -0.2 Ang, 20.2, 20.2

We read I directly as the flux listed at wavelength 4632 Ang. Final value 20.86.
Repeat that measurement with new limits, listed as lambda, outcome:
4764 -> 19.22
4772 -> 21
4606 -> 20.78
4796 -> 20.87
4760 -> 19.93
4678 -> 17.77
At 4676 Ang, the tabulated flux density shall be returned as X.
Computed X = 19.65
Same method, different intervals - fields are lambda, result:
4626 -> 20.99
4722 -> 22.46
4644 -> 18.22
